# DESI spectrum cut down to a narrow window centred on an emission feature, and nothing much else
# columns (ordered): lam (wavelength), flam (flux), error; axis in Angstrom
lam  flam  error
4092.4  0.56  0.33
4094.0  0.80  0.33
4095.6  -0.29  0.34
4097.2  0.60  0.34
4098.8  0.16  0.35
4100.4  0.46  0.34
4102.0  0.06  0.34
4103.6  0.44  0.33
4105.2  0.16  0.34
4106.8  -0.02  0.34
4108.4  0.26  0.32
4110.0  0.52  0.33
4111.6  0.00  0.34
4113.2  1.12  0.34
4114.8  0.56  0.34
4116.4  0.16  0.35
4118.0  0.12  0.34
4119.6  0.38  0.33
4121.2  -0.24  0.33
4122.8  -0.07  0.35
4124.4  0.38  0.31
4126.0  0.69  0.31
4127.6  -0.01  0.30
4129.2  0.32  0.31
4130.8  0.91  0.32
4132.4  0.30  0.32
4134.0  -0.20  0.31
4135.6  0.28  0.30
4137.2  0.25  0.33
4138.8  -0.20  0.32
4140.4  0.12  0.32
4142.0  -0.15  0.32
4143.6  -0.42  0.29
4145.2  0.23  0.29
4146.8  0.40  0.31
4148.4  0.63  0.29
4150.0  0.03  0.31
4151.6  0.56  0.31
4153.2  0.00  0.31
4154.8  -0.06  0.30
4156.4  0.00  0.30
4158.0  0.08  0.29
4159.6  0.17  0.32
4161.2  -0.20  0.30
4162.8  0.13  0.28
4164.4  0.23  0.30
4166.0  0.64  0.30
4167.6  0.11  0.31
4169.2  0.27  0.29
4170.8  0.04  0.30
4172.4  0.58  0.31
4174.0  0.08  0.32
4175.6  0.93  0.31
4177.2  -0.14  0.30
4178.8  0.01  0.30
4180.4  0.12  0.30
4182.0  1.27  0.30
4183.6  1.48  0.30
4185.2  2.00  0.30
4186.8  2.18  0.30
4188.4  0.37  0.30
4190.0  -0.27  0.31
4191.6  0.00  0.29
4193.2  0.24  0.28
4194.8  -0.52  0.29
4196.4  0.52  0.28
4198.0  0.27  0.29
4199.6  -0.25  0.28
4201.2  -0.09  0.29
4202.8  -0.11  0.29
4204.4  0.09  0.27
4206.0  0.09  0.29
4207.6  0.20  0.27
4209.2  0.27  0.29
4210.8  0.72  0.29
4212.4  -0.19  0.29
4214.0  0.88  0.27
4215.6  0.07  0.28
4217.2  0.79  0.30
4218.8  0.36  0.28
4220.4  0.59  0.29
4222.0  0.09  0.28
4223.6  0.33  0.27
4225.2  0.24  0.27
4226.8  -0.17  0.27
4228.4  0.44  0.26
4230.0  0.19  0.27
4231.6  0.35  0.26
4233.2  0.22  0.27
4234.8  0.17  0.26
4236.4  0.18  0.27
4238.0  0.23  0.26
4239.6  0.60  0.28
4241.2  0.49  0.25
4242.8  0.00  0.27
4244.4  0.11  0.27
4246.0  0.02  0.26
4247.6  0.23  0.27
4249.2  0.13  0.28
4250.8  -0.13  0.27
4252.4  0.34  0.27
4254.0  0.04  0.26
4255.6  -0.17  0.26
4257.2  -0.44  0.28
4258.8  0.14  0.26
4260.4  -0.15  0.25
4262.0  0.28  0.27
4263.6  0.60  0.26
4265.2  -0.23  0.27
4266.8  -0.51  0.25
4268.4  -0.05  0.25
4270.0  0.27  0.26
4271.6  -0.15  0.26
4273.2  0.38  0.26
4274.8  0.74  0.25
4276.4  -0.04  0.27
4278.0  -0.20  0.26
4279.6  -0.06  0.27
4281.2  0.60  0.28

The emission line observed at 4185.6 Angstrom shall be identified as [O II]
